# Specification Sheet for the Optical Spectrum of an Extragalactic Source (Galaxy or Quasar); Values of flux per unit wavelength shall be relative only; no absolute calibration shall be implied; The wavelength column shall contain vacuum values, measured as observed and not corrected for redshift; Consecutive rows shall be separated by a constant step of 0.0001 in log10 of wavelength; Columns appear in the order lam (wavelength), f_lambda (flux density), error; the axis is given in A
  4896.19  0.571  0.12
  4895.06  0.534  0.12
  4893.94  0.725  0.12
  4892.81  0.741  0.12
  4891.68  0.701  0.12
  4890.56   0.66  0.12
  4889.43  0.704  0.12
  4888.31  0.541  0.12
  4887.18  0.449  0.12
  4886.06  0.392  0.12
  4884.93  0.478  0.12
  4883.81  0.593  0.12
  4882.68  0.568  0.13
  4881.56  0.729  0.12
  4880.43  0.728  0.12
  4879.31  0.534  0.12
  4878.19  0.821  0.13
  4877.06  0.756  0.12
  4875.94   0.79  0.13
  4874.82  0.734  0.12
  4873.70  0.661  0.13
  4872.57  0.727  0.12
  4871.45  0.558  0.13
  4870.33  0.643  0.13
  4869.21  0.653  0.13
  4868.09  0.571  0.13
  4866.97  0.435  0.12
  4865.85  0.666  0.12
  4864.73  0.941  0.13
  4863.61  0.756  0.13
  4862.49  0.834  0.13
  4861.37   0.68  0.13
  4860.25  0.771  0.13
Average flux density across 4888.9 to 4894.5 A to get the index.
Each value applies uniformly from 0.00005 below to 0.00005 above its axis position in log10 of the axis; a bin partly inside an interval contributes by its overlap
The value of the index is 0.706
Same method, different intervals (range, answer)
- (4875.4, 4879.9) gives 0.725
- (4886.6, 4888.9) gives 0.498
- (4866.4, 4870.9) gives 0.576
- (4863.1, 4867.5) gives 0.701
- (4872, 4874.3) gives 0.693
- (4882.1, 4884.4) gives 0.581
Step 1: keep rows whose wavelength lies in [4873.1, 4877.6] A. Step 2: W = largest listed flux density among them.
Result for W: 0.79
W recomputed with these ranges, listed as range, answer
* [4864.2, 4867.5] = 0.941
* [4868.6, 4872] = 0.653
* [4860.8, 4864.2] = 0.834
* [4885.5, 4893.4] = 0.741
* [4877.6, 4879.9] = 0.821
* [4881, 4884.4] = 0.729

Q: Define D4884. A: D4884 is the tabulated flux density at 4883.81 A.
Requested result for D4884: 0.593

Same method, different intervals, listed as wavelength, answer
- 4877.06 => 0.756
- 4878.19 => 0.821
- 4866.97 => 0.435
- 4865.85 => 0.666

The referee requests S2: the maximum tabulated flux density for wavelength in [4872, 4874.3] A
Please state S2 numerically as 0.727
